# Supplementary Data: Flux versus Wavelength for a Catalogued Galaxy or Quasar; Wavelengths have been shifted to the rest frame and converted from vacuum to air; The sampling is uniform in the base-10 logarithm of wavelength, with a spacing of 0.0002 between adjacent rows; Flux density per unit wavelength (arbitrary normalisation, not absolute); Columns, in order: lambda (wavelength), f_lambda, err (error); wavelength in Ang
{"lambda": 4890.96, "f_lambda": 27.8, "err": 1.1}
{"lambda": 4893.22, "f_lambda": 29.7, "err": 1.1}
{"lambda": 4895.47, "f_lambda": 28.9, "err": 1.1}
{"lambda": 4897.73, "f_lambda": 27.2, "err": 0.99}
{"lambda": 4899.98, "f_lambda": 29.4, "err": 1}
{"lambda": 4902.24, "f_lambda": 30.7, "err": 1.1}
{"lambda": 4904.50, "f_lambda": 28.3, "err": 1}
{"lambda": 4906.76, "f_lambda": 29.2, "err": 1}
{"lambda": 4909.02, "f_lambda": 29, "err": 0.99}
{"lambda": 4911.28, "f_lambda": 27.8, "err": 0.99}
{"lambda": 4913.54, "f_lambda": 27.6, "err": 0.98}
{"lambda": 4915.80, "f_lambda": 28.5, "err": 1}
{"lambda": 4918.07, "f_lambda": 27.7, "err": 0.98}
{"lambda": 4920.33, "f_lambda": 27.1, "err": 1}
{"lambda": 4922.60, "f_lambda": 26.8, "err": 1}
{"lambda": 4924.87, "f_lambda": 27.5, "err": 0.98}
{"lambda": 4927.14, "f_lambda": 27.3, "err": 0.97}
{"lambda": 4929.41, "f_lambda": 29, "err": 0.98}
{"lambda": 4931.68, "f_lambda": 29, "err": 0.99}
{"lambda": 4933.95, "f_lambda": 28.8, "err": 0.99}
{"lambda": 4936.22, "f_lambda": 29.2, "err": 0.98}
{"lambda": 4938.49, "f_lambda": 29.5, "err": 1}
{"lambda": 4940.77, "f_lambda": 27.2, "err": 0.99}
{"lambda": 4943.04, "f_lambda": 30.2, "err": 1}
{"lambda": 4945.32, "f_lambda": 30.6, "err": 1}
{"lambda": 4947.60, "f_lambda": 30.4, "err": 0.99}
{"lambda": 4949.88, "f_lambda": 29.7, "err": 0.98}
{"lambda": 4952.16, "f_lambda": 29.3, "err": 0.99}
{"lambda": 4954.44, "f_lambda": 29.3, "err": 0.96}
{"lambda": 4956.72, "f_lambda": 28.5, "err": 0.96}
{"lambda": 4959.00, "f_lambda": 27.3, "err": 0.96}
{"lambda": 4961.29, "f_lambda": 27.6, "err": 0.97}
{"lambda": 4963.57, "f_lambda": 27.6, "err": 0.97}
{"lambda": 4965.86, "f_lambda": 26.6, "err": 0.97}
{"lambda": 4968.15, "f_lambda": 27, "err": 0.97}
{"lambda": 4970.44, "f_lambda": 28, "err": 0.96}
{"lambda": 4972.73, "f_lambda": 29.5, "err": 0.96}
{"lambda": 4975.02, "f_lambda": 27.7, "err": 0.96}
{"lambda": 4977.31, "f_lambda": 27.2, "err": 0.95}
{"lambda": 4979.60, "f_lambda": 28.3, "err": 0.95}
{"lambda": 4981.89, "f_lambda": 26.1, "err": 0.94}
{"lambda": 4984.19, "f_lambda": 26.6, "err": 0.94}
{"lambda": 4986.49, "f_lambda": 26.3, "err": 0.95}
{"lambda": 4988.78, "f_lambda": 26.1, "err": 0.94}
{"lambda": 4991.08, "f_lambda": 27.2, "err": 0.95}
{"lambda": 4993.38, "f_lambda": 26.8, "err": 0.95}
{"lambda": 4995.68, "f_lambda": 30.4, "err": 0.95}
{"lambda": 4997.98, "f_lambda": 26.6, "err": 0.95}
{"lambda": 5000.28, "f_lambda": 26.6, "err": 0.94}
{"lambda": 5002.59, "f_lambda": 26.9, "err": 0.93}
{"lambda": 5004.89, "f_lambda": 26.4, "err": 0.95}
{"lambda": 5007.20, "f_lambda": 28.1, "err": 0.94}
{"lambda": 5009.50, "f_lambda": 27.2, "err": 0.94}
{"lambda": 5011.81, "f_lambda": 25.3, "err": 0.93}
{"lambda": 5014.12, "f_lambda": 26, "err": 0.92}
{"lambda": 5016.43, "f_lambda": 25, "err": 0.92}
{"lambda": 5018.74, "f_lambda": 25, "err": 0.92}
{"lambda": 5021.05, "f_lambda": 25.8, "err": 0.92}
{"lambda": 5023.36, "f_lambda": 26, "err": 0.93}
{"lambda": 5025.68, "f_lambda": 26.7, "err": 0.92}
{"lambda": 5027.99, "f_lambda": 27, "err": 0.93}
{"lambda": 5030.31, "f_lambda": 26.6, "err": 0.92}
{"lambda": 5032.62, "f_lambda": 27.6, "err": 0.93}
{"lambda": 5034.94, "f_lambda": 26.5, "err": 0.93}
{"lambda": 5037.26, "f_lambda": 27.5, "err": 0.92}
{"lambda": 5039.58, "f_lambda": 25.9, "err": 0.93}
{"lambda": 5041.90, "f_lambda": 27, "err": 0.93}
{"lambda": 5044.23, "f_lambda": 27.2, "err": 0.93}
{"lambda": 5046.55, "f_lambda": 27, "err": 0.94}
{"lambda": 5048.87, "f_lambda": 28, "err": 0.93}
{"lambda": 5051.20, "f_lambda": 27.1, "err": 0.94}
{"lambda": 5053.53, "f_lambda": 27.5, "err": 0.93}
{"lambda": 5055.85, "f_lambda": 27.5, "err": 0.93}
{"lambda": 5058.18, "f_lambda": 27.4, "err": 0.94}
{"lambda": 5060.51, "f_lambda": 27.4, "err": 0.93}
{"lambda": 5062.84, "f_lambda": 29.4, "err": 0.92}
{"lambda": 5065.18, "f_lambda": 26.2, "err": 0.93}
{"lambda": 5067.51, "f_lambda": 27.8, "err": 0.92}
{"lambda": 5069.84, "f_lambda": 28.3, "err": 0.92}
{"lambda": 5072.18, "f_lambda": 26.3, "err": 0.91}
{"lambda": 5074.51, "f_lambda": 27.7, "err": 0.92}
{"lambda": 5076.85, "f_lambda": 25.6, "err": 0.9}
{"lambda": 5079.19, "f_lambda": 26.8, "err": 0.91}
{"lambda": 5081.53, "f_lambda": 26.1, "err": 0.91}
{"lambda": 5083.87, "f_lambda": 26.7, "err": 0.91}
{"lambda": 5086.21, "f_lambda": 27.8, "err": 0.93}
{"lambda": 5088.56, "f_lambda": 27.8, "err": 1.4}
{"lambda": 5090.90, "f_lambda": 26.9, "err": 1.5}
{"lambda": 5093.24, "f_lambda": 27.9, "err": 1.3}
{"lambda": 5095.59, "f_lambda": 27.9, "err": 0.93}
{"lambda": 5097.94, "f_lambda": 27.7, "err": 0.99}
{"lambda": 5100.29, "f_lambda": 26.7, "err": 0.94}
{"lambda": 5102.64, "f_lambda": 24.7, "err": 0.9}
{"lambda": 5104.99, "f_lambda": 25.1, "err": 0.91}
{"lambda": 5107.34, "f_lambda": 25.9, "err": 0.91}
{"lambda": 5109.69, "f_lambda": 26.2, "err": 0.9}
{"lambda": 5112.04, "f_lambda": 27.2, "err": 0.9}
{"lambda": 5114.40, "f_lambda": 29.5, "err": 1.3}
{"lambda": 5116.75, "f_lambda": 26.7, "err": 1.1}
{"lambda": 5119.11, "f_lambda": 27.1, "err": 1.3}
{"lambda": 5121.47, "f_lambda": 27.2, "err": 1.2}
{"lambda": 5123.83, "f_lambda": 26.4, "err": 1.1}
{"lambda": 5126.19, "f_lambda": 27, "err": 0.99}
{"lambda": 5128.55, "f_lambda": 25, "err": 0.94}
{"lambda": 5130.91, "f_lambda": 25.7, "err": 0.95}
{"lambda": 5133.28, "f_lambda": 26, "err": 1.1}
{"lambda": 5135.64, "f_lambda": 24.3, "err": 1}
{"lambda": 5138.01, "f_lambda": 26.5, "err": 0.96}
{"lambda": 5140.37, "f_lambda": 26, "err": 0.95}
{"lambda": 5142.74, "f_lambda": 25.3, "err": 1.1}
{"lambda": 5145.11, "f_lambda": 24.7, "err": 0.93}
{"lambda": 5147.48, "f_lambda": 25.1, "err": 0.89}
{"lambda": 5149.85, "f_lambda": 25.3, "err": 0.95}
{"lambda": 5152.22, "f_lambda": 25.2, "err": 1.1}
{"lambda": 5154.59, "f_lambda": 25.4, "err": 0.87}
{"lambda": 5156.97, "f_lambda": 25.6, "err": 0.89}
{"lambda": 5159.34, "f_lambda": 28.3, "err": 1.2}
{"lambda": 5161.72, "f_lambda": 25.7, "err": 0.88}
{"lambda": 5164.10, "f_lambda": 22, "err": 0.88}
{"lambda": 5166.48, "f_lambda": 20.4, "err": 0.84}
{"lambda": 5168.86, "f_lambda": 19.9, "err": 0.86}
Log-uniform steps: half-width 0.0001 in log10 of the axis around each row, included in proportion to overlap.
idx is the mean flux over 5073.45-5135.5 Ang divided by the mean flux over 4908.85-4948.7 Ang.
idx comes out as 0.94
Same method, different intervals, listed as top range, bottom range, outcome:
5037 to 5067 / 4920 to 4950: 0.95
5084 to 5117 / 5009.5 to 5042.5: 1.03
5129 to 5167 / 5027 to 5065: 0.92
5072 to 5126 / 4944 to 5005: 0.97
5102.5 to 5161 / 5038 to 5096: 0.96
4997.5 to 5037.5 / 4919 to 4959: 0.92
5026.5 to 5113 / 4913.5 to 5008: 0.97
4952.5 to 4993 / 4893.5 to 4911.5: 0.95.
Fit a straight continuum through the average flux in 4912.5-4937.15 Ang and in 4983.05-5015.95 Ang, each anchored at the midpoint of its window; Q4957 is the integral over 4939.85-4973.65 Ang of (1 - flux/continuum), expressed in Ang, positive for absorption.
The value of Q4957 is -1.3 Ang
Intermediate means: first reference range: 28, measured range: 28.6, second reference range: 26.9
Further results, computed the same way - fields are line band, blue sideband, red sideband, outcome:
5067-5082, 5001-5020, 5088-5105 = -0.1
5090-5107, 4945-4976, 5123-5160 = -0.2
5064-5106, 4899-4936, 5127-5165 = -1.1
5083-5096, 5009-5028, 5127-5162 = -0.9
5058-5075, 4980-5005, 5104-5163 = -0.7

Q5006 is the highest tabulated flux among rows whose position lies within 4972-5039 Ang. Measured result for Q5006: 30.4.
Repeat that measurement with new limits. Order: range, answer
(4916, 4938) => 29.2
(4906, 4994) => 30.6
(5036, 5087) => 29.4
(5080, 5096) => 27.9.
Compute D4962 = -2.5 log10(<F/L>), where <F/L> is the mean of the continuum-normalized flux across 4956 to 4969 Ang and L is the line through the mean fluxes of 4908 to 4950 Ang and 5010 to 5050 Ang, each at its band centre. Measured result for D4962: 0.02 mag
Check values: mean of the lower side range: 28.5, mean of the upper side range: 26.5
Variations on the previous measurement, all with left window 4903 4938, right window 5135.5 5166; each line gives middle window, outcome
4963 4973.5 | 0.00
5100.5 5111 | 0.01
